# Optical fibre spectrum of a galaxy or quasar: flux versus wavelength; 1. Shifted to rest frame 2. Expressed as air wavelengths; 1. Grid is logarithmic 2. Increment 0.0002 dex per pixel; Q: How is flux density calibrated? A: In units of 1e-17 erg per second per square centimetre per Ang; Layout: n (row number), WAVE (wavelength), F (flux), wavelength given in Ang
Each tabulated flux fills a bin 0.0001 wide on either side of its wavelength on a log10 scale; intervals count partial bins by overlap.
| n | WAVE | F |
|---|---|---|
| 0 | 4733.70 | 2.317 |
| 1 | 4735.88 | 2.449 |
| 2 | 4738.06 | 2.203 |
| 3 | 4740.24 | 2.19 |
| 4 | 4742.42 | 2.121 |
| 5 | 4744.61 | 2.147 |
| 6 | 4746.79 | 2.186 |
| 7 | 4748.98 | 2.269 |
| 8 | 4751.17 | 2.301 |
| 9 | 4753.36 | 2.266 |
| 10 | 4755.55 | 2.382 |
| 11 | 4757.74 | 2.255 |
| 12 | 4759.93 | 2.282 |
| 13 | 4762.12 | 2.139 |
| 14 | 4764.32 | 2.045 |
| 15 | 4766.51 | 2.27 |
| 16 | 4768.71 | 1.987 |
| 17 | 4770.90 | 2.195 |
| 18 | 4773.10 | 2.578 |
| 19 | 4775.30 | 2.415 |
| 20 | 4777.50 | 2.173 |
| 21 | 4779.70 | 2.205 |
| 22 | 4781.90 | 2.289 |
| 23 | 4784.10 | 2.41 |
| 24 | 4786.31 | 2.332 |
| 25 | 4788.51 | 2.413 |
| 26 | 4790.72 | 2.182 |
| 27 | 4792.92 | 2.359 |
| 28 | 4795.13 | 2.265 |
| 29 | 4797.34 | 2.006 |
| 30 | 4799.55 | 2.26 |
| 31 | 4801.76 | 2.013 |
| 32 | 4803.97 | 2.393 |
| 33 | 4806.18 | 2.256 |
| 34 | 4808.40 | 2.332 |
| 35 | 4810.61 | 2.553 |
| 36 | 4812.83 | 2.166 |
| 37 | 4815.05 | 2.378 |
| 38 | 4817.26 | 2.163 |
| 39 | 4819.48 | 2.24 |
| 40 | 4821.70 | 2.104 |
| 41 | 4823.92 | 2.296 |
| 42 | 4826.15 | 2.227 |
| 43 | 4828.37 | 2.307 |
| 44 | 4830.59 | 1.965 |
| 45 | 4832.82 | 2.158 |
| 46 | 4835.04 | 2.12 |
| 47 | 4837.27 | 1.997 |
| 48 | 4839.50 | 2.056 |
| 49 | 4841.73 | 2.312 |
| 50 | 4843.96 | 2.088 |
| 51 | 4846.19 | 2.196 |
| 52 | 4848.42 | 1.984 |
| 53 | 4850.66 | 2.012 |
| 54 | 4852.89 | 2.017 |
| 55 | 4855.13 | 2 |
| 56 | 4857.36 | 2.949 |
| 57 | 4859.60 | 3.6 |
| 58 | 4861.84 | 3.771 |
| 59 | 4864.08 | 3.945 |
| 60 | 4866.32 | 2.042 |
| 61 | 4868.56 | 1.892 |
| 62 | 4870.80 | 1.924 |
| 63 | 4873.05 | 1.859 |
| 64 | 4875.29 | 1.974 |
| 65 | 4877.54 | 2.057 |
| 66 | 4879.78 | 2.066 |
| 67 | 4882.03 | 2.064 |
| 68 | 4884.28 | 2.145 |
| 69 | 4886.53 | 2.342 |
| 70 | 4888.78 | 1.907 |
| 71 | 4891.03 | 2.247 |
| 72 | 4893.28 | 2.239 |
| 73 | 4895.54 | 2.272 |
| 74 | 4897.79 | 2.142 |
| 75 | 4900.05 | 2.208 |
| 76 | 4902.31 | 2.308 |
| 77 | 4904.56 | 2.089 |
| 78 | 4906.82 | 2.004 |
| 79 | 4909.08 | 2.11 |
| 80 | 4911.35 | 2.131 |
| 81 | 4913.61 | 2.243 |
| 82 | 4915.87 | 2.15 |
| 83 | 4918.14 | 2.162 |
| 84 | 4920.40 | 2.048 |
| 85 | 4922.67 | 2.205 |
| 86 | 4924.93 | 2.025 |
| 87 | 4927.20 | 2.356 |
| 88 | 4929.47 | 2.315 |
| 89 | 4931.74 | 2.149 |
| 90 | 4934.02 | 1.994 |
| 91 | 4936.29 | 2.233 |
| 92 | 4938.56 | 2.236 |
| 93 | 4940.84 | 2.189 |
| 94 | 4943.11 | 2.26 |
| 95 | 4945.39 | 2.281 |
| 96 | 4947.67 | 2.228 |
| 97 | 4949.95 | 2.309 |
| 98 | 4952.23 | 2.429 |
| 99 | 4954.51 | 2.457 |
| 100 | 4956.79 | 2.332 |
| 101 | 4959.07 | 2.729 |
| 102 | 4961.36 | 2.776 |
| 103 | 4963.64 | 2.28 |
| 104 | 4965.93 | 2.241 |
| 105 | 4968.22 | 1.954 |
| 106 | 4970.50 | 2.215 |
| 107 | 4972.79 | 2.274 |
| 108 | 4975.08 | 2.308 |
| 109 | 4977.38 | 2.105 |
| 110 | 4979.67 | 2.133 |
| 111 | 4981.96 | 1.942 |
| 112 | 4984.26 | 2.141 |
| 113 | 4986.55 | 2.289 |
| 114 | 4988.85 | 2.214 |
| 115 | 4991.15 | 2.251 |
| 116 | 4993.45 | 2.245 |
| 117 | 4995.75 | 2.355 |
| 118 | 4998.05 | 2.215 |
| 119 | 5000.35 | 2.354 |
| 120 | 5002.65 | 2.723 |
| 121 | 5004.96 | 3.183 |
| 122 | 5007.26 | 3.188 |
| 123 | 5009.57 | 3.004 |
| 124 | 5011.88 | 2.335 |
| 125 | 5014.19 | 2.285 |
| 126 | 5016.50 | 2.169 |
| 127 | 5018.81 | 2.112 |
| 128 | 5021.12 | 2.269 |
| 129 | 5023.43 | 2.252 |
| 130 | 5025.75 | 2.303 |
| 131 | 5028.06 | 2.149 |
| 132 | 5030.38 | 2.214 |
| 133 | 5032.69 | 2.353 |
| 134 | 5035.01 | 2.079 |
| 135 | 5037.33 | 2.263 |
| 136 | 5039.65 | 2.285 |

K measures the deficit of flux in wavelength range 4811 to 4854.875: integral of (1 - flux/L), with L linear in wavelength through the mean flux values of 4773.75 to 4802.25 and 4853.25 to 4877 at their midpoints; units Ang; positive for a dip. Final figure 5.1 Ang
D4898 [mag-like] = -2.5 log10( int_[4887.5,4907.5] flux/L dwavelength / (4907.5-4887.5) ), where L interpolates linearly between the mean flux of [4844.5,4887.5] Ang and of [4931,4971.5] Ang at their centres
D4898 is 0.08 mag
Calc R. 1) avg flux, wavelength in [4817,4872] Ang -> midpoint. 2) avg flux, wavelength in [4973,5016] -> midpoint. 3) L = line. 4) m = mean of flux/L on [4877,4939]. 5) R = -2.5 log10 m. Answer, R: 0.10 mag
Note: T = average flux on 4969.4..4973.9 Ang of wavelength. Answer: 2.24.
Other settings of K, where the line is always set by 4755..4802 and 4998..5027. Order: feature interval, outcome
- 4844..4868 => -2.8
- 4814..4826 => 0.3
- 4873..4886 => 1.7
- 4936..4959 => 1.1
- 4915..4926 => 1.3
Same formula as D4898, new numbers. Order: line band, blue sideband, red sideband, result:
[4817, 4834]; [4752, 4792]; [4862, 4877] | 0.065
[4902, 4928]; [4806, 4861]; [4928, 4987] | 0.058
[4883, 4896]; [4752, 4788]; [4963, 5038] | 0.051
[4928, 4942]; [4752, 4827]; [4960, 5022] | 0.067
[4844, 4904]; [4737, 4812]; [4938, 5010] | 0.001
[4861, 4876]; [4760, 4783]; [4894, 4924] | -0.138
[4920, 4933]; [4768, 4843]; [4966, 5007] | 0.047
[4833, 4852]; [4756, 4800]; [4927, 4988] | 0.080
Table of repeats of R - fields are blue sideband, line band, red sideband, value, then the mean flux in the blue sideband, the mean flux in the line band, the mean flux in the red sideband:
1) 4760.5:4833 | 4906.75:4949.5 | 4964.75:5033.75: 0.06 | 2.25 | 2.18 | 2.33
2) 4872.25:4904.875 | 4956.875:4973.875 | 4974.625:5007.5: -0.02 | 2.13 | 2.35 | 2.36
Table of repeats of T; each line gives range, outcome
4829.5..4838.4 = 2.06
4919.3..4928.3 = 2.16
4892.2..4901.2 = 2.21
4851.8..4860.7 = 2.64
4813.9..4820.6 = 2.26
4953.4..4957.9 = 2.4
